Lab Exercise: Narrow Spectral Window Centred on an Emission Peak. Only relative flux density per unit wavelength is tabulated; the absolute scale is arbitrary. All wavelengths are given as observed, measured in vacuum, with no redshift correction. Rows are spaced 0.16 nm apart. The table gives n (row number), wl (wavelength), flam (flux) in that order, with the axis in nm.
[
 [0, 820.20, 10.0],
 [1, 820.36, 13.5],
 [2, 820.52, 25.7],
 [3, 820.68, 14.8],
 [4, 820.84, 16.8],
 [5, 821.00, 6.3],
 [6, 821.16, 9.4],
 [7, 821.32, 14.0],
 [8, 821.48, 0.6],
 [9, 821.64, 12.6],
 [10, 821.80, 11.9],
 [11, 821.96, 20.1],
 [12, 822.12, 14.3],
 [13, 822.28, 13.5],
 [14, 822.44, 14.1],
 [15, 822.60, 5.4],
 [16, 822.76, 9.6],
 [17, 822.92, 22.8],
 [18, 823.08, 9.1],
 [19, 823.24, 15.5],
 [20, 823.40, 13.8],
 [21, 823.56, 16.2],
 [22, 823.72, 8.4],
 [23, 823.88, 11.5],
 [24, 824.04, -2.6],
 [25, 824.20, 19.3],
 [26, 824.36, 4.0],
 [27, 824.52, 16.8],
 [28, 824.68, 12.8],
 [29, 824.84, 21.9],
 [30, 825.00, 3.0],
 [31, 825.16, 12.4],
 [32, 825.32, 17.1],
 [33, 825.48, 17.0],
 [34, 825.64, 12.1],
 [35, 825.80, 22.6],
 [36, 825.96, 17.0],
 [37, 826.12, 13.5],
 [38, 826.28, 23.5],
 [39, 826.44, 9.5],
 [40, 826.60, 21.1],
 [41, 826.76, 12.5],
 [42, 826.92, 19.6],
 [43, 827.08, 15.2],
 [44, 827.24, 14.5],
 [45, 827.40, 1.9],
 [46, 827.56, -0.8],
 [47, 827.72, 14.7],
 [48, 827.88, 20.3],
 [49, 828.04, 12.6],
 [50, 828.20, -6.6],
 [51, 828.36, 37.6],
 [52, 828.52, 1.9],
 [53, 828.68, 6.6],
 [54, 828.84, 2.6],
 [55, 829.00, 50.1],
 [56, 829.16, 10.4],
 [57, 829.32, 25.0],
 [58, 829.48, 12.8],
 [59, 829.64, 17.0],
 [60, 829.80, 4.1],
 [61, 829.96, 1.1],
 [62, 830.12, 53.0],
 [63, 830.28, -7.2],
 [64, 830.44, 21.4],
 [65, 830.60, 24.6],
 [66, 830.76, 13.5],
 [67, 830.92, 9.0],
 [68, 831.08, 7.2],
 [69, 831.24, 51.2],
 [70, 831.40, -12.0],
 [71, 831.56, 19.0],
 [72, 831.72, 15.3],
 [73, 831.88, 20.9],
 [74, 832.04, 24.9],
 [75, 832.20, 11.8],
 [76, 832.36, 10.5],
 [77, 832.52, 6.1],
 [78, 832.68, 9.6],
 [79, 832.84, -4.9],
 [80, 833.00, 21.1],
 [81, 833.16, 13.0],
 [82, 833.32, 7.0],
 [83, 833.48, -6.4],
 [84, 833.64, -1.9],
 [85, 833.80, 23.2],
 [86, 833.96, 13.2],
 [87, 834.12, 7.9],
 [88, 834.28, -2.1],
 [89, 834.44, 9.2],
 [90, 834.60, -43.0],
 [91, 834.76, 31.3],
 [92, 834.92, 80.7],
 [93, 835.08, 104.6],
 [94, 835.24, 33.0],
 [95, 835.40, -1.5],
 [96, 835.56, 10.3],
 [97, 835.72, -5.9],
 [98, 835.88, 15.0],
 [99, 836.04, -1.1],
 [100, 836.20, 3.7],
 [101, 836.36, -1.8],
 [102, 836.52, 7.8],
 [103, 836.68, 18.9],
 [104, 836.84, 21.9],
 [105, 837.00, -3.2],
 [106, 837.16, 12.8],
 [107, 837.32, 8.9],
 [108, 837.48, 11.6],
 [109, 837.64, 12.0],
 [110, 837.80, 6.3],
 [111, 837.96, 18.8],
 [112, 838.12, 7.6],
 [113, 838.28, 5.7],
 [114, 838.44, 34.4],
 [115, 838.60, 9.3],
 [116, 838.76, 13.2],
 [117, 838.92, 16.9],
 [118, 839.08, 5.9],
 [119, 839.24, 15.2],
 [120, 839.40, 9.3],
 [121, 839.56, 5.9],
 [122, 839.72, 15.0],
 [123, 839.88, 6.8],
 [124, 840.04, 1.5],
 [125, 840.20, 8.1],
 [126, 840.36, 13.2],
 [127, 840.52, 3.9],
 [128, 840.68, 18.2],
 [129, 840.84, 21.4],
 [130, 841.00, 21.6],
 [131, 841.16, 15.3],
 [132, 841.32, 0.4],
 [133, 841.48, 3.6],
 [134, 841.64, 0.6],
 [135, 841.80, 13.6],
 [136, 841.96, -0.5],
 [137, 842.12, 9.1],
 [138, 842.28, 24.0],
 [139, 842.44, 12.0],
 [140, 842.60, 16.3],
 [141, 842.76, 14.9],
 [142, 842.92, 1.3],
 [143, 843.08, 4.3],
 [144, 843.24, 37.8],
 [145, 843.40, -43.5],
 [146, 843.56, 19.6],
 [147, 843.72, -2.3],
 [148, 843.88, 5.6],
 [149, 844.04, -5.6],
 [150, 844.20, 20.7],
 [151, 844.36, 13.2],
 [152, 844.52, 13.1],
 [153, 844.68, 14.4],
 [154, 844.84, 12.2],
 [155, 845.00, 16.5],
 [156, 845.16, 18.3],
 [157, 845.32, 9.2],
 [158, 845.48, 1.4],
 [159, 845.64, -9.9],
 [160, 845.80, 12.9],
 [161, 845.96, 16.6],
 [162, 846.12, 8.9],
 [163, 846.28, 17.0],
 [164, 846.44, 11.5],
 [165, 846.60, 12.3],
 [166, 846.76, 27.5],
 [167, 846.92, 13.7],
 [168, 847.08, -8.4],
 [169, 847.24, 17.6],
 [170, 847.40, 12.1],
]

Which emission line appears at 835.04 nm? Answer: H-beta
